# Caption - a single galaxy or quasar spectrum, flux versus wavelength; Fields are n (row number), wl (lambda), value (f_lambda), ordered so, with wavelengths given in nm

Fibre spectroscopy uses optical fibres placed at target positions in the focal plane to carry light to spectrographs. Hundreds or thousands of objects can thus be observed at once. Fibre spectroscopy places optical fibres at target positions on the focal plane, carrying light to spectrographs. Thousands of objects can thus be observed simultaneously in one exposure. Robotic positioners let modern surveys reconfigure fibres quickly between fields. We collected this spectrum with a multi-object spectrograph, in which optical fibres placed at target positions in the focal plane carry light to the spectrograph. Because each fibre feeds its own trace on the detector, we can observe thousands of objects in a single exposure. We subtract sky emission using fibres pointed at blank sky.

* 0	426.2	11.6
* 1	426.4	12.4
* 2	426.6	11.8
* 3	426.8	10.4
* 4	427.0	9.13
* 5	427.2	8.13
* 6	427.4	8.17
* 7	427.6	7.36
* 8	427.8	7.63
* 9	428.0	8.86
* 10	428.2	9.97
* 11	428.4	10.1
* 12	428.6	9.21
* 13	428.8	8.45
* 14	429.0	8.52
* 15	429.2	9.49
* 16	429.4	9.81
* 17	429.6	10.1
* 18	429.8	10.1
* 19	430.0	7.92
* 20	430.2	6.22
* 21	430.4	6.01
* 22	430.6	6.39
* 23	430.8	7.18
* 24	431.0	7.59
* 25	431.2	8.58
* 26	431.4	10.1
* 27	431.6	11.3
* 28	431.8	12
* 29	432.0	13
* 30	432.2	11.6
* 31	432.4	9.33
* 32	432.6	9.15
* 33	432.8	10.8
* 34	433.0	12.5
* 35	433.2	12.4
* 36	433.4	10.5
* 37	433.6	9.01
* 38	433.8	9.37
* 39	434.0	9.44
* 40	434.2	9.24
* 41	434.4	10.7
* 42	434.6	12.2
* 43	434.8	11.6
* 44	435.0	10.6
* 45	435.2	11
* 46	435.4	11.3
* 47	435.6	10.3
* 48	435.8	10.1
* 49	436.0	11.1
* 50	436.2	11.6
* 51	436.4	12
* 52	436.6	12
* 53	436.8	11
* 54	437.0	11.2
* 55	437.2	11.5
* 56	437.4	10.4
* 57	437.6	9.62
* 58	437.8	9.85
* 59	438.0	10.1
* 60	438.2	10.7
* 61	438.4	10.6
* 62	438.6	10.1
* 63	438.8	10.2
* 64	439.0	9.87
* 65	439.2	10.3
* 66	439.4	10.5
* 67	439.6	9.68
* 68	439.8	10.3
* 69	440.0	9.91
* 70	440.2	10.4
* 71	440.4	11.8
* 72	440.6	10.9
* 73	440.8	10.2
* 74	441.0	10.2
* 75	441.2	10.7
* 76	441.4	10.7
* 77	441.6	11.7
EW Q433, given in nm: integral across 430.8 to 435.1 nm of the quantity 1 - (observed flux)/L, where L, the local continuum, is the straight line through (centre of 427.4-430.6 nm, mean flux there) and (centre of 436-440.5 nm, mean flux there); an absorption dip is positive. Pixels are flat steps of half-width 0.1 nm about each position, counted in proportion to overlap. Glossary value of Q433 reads -0.45 nm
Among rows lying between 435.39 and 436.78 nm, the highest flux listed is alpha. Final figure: 12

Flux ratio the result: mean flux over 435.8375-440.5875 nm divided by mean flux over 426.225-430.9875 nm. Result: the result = 1.2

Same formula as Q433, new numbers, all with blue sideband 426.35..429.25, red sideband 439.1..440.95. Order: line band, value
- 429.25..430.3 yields 0.06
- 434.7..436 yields -0.11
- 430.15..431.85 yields 0.22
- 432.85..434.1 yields -0.10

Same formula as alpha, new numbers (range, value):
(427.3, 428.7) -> 10.1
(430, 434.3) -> 13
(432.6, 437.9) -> 12.5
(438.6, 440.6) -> 11.8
